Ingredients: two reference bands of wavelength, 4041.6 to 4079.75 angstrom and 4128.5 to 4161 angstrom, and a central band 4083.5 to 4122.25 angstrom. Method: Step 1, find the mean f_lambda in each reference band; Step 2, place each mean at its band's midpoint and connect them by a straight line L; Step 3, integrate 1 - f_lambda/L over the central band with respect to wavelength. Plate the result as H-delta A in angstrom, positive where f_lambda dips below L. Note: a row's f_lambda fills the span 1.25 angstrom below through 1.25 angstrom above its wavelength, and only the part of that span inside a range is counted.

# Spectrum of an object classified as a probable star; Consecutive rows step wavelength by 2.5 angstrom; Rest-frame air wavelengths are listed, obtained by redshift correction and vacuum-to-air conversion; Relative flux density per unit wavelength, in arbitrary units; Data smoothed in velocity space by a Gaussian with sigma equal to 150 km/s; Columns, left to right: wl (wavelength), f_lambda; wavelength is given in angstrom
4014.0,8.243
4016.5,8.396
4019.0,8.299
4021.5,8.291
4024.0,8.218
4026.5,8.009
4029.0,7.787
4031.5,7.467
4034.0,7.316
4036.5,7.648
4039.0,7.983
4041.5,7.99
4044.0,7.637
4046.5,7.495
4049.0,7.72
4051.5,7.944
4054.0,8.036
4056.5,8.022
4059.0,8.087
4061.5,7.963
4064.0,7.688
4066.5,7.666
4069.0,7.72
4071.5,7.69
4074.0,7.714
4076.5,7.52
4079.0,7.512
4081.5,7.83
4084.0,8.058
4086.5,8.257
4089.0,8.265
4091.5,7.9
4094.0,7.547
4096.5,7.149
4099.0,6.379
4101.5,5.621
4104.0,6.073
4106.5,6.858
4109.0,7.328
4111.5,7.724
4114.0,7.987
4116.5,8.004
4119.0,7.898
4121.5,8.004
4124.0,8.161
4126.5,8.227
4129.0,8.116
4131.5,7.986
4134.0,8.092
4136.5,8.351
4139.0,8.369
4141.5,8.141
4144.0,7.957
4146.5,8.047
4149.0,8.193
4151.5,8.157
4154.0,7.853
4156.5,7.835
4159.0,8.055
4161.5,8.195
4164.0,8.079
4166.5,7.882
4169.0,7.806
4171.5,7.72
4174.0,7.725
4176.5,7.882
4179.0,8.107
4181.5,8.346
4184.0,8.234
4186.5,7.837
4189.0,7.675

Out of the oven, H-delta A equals 2.5 angstrom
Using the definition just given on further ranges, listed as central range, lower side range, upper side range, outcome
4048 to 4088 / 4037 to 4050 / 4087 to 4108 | -2.3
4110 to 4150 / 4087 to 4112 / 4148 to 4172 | -2.8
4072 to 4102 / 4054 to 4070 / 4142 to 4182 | 1.4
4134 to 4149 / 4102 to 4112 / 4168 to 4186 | -1.6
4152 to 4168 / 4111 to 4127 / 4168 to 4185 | 0.0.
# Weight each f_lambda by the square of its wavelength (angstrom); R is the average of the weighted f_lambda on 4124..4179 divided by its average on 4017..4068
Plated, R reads 1.1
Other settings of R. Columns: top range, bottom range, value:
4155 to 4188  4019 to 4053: 1.09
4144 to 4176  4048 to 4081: 1.07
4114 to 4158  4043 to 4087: 1.07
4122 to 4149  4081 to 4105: 1.14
